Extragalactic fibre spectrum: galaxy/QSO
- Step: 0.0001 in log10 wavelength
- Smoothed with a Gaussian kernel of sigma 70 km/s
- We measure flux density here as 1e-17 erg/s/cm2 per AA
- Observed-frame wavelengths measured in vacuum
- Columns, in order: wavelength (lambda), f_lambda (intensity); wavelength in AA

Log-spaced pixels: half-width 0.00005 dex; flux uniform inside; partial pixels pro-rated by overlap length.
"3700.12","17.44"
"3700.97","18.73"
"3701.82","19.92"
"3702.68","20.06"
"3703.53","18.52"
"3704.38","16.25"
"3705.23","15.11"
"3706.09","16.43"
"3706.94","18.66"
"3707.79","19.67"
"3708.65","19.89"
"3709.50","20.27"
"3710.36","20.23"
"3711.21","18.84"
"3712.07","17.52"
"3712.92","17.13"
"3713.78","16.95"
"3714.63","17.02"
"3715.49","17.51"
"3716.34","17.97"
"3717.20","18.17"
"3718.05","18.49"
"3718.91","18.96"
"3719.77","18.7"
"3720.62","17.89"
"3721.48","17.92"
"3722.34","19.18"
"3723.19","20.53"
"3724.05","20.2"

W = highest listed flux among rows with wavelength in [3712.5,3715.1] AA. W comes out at 17.13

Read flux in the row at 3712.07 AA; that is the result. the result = 17.52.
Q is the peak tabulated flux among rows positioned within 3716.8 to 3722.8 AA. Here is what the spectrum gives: 19.18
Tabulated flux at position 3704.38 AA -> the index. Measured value 16.25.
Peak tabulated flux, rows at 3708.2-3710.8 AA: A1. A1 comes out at 20.27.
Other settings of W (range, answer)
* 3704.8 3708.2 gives 19.67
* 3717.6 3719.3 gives 18.96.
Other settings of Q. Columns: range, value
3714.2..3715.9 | 17.51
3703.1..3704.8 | 18.52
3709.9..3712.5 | 20.23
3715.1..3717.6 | 18.17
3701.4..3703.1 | 20.06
